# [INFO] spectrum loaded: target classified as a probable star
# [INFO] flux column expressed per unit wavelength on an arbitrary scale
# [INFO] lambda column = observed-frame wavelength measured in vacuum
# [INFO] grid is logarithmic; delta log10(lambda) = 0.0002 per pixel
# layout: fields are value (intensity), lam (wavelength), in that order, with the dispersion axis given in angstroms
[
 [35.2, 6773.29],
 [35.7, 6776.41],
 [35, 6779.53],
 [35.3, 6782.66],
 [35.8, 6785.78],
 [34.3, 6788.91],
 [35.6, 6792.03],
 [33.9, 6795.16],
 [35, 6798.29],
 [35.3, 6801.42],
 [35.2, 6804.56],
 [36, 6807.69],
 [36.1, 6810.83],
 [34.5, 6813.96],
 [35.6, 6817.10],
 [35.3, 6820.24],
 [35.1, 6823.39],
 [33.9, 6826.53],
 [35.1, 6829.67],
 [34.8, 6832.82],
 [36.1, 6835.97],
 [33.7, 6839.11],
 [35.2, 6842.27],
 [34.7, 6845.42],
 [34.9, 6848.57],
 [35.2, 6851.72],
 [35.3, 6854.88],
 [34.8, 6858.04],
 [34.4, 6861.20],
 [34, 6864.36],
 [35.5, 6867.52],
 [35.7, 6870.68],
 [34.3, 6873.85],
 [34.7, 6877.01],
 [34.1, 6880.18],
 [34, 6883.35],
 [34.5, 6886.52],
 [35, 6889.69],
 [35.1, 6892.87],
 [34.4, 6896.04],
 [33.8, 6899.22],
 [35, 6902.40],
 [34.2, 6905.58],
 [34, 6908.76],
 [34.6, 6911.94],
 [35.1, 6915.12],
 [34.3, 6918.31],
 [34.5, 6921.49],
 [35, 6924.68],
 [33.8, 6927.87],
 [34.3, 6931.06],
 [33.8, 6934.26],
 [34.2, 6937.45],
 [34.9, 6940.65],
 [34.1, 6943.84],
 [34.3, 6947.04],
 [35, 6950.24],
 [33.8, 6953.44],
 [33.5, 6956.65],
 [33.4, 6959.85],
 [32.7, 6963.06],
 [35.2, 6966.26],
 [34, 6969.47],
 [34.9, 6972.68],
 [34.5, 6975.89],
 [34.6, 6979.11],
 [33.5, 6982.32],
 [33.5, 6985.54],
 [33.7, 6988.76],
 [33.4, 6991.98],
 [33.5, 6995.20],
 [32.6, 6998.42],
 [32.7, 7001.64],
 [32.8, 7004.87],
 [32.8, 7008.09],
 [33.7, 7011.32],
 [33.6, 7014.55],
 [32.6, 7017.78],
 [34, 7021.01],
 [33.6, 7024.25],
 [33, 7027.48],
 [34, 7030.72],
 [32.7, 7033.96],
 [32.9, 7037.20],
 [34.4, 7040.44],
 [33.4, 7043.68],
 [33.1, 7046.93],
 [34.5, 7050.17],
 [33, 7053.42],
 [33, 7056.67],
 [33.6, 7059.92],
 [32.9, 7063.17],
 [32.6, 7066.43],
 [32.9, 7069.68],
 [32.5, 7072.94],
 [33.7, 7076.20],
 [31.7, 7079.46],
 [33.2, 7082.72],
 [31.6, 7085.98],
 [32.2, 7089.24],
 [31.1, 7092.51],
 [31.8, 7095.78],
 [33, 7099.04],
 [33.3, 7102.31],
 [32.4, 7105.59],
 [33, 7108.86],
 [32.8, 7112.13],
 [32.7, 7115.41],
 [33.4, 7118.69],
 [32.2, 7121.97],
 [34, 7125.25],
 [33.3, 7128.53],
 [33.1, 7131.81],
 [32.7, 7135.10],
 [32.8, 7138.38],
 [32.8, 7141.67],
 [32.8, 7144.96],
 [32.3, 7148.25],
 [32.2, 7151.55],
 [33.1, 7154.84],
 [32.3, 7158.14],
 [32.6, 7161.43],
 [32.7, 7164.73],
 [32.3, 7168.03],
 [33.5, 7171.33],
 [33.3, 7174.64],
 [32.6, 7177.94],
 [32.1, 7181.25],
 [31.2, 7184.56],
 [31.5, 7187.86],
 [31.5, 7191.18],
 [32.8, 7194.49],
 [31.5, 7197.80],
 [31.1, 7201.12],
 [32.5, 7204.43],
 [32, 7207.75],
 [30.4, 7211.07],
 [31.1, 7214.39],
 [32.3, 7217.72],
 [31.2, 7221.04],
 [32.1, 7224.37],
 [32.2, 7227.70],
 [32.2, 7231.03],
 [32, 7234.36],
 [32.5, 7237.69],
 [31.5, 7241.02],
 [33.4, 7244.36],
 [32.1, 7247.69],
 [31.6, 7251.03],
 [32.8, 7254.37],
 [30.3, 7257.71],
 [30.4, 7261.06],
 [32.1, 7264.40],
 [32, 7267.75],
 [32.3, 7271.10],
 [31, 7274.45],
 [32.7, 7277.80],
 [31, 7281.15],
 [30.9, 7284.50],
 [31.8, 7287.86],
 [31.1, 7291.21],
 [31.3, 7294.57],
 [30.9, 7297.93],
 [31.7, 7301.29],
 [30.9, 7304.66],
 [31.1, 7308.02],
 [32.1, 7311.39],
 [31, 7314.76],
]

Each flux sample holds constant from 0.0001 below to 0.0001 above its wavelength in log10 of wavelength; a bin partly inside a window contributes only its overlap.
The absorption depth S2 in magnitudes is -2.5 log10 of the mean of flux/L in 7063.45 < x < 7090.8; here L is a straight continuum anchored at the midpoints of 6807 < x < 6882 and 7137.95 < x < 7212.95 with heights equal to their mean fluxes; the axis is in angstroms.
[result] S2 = 0.02 mag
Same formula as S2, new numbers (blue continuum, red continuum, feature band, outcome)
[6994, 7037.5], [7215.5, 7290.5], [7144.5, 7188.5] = -0.005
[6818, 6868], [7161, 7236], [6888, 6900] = -0.005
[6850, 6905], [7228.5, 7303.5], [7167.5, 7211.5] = 0.008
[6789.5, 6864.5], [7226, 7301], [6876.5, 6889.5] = 0.007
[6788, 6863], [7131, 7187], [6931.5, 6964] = 0.004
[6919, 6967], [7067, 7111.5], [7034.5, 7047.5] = -0.012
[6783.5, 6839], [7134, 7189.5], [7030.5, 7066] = 0.000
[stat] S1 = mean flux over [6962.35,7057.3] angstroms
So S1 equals 33.5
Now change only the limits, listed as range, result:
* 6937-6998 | 34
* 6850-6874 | 34.9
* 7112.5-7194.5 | 32.6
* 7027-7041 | 33.3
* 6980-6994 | 33.6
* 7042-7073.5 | 33.2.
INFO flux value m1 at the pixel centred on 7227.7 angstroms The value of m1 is 32.2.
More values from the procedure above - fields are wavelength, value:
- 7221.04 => 31.2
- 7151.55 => 32.2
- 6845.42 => 34.7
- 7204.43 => 32.5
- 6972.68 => 34.9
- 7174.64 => 33.3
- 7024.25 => 33.6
